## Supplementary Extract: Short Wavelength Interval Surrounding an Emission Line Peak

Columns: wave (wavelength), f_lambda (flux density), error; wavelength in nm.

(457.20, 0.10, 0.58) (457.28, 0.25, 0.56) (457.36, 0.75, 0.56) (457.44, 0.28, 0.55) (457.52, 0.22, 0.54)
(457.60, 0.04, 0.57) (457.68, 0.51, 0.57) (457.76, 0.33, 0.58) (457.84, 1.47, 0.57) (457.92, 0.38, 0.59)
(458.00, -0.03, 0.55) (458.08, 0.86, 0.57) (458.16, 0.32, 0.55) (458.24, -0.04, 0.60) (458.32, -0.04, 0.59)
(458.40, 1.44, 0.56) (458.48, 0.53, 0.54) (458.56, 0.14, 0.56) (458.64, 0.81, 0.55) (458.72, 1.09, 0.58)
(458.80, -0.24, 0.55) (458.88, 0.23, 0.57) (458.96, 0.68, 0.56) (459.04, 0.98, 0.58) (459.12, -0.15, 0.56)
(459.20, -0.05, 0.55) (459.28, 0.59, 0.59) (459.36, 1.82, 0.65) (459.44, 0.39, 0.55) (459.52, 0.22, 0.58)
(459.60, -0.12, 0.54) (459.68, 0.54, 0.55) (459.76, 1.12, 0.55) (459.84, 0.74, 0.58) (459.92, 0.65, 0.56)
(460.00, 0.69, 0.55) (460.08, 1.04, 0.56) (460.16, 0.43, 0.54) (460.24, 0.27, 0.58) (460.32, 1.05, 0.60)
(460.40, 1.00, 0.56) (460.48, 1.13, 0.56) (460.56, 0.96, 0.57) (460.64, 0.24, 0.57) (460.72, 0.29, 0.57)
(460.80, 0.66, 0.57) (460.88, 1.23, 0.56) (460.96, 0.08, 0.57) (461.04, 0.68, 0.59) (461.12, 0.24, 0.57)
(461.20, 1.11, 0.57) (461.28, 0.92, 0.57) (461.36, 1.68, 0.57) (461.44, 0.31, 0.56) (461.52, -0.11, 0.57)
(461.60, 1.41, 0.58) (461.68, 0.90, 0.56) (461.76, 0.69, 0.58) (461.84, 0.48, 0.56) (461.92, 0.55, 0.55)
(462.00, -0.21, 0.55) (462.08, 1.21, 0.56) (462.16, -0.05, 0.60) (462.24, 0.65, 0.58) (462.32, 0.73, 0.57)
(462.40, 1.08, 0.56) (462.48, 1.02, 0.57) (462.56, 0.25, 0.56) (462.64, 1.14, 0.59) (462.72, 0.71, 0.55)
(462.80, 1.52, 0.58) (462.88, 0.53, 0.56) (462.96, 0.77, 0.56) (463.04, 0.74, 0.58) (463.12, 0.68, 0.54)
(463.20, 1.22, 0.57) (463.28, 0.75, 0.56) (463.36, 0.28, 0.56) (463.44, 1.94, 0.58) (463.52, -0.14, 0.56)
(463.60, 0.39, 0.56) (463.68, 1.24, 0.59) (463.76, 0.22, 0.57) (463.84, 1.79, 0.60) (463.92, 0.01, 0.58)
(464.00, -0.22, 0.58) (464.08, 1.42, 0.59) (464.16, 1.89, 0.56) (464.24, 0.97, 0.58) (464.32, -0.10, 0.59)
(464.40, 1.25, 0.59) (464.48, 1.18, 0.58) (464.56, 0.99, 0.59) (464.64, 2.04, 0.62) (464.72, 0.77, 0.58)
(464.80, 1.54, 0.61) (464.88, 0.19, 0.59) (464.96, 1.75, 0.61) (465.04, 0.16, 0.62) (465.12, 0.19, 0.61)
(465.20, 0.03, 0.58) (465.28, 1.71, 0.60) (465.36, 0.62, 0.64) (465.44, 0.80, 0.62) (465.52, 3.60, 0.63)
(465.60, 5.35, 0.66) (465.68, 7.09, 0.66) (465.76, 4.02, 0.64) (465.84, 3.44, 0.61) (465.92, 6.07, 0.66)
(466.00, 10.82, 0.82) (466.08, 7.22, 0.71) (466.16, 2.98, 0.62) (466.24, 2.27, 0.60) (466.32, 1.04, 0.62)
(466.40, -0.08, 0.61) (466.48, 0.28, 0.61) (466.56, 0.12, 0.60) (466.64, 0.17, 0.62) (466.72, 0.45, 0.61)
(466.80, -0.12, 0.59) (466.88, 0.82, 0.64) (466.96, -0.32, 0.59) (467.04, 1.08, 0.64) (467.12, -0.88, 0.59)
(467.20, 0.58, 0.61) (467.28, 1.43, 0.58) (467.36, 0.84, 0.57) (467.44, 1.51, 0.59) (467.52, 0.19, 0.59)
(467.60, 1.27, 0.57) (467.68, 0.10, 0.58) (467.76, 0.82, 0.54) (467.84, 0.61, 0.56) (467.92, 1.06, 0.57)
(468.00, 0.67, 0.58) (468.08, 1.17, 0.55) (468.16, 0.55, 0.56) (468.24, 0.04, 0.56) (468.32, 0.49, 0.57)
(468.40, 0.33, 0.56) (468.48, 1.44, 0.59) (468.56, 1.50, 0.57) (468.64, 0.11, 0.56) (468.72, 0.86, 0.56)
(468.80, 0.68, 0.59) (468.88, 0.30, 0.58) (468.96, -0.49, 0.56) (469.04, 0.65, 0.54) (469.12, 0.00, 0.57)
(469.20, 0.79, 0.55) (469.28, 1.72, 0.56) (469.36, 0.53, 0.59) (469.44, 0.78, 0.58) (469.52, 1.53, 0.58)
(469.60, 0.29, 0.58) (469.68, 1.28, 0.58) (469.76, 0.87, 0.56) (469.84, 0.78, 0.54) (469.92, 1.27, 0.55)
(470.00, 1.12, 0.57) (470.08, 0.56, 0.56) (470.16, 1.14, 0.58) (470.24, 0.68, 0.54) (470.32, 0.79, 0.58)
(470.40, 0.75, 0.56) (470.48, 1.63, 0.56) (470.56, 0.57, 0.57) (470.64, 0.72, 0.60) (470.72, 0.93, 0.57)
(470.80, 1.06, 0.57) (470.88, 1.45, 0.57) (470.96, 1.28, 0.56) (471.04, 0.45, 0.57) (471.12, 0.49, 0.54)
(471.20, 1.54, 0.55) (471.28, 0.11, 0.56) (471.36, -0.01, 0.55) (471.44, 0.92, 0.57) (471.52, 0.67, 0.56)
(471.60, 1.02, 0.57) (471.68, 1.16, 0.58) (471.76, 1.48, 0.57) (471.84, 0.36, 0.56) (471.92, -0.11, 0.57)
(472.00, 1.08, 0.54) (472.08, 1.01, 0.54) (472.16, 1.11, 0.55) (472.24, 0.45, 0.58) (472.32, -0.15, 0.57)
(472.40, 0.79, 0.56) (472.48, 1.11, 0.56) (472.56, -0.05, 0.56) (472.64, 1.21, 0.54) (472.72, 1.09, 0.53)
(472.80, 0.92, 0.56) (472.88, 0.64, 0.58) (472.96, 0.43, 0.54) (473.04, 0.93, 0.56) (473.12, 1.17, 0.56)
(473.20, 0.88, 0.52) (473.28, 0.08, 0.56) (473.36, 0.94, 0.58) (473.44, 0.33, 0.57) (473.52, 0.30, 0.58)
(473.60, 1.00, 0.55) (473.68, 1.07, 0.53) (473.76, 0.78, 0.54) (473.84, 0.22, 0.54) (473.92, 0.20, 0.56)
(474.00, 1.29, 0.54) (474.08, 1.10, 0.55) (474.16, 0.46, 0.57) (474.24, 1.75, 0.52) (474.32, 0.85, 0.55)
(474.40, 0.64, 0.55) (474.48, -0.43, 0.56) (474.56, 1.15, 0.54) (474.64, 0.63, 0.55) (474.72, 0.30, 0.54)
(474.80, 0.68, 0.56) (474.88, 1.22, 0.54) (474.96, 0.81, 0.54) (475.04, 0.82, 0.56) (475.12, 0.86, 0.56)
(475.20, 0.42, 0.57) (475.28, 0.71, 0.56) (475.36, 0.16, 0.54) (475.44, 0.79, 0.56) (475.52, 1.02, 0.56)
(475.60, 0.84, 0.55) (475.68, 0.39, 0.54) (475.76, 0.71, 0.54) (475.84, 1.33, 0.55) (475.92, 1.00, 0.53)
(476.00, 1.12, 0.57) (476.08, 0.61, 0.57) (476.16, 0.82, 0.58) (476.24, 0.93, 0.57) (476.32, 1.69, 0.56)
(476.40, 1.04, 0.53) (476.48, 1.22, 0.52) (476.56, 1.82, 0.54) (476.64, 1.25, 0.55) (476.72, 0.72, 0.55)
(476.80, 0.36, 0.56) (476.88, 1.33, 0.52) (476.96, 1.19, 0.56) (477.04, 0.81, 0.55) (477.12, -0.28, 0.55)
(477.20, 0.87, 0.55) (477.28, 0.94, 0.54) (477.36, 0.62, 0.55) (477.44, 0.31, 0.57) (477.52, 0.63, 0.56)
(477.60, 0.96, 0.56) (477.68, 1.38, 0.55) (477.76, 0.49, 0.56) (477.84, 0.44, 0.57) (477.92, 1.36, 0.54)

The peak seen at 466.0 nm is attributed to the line [O II] 3727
